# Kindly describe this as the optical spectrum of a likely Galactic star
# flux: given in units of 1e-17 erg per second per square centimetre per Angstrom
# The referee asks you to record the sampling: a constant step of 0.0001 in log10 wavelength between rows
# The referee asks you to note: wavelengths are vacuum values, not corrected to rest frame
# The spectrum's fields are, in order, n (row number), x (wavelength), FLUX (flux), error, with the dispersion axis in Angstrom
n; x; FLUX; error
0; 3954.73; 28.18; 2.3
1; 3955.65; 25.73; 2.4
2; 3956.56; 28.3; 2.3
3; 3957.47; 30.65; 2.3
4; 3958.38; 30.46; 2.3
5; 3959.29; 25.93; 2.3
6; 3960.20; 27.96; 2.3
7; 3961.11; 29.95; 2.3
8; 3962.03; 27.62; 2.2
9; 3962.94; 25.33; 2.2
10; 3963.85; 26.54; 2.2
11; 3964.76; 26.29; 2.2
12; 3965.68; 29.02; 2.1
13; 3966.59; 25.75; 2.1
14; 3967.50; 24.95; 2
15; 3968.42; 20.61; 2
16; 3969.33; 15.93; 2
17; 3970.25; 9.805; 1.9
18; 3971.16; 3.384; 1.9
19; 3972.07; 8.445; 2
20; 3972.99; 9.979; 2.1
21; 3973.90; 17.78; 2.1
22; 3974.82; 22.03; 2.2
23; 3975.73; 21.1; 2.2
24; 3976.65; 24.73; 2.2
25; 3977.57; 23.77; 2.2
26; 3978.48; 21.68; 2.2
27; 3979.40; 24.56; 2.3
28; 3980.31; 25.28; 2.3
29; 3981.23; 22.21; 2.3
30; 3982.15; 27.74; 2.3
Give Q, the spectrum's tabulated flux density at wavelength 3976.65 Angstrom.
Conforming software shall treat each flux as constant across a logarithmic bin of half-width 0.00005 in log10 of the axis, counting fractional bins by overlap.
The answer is 24.73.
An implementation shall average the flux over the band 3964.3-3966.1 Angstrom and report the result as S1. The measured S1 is 27.6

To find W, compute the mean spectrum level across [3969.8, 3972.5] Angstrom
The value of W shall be 7.22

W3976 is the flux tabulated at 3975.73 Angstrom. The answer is 21.1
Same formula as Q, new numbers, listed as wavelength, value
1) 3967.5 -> 24.95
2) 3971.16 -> 3.384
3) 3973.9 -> 17.78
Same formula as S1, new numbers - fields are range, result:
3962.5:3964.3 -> 26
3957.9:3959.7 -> 28.3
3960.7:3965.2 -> 27.1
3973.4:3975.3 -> 19.7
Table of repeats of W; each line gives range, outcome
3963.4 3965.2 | 26.5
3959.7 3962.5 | 28.4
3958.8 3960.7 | 27.2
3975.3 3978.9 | 22.8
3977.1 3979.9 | 23.4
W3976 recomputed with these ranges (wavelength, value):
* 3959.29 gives 25.93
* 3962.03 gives 27.62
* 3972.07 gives 8.445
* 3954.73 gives 28.18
